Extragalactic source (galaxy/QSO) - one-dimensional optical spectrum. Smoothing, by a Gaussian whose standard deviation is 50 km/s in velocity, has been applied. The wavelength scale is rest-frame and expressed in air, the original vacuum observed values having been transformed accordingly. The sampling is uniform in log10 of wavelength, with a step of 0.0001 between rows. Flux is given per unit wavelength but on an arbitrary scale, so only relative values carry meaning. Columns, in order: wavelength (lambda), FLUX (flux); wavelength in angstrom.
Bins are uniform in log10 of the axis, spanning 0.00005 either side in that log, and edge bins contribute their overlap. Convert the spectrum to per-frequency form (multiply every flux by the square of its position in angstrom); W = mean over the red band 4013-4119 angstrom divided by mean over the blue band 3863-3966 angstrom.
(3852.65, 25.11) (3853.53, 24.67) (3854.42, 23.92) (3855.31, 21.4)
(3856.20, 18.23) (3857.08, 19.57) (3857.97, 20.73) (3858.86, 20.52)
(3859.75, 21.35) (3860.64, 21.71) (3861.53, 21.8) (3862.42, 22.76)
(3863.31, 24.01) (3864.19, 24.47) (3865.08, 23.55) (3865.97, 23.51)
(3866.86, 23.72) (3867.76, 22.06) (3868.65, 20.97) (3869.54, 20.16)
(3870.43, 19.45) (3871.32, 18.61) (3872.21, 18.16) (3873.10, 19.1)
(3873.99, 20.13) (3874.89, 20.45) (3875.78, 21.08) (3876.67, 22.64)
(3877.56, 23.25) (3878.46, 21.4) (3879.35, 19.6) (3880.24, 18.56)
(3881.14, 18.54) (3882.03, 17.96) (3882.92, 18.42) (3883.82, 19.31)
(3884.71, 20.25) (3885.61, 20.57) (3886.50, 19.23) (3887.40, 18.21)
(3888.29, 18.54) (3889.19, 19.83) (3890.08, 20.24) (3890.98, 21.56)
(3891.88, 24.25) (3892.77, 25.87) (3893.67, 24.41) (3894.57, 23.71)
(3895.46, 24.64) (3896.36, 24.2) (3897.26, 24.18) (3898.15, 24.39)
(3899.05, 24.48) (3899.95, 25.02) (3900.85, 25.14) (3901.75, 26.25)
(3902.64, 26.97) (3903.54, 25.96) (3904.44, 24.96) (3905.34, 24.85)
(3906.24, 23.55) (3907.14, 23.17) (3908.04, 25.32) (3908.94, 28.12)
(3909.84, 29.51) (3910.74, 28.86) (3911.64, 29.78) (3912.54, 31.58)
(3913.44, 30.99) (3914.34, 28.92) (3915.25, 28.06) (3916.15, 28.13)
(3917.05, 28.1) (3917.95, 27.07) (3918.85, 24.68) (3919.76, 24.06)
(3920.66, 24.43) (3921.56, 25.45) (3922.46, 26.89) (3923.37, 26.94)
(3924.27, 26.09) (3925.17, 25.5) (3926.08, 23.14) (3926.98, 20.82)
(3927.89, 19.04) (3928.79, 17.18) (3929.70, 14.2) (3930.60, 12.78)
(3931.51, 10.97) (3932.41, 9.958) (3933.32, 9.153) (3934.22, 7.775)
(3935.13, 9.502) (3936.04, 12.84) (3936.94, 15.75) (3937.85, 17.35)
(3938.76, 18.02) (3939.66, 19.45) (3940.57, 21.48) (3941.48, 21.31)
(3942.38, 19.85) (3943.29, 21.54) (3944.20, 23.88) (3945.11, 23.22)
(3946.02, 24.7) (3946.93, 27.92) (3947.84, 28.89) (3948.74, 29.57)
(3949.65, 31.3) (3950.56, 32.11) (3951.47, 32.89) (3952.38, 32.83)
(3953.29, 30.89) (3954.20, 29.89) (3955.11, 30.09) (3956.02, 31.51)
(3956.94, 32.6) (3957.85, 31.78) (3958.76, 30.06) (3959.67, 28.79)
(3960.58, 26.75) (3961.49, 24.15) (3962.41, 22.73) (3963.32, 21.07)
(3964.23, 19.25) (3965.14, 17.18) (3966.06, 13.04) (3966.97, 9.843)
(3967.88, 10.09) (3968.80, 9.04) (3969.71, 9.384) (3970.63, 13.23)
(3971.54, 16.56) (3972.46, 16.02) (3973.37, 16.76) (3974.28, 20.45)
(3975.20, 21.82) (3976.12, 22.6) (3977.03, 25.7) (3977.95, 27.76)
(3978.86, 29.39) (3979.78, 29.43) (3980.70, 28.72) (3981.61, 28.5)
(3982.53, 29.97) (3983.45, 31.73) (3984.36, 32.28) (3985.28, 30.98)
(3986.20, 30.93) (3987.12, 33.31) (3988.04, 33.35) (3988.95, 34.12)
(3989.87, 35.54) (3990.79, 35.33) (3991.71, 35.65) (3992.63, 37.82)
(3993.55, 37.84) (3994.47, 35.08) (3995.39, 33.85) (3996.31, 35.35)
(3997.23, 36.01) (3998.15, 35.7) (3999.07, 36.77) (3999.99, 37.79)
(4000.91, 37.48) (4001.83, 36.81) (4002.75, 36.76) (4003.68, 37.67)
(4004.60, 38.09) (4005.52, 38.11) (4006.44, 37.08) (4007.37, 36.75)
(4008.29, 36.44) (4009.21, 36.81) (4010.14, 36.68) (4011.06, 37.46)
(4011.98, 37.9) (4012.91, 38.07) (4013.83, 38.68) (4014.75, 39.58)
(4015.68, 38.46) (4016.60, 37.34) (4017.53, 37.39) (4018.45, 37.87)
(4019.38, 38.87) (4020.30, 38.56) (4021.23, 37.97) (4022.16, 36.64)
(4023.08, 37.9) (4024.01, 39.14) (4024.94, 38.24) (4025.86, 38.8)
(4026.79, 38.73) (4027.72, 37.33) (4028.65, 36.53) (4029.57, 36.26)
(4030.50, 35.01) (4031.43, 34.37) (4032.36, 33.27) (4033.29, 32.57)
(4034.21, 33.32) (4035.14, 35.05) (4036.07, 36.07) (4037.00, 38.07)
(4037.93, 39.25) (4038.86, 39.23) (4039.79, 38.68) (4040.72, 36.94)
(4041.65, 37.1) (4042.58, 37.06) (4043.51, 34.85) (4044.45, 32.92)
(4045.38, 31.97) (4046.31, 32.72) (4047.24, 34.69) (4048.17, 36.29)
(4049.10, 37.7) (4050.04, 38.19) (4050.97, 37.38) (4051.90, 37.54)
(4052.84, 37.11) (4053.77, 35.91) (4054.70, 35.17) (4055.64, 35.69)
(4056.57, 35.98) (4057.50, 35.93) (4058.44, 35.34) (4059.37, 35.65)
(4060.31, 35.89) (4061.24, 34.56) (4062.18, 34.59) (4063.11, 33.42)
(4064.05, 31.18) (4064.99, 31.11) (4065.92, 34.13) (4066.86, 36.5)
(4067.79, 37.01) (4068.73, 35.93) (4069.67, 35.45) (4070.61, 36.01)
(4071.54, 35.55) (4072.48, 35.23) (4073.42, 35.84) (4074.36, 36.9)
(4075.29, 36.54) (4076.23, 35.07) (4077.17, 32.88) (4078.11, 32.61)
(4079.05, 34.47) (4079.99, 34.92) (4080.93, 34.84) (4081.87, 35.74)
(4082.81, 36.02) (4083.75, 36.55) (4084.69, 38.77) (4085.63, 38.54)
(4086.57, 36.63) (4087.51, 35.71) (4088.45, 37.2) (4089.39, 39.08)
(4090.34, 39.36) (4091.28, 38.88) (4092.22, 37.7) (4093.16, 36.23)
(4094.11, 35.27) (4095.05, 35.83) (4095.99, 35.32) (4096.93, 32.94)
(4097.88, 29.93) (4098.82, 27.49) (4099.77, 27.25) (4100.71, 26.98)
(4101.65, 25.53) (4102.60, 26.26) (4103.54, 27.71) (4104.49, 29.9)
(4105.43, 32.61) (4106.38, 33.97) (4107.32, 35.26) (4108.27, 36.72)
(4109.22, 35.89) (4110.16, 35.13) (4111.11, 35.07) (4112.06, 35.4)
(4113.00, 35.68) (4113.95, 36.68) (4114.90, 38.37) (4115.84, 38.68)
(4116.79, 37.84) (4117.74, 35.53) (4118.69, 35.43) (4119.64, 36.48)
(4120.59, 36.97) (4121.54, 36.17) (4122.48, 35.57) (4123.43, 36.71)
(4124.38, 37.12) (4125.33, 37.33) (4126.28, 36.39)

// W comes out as 1.66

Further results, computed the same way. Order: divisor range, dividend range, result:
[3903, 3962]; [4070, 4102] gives 1.55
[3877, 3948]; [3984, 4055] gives 1.73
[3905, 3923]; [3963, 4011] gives 1.11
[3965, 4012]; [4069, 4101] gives 1.24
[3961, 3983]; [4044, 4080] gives 1.83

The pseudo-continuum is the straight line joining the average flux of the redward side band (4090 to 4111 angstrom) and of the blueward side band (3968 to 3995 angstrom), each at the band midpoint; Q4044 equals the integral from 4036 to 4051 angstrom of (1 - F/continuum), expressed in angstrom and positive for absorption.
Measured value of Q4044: -3.2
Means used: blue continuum 27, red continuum 32.8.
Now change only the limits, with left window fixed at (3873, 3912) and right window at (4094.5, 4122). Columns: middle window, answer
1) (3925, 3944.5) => 6.5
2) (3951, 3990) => 2.4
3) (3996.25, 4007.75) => -3.5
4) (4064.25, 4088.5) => -2.7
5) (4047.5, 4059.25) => -2.1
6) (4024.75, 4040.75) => -3.6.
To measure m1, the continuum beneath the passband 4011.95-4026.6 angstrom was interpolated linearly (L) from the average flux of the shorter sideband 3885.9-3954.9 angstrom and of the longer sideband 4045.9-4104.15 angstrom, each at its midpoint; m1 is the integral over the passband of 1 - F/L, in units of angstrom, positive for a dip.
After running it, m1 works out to -3.6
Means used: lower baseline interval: 23.5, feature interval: 38.2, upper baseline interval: 34.8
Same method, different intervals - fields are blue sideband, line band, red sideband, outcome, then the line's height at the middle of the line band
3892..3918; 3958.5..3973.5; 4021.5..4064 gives 6.3 angstrom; 30.7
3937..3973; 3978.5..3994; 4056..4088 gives -3.7 angstrom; 26.3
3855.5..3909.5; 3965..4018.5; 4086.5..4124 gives -4.3 angstrom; 28.2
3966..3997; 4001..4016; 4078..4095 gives -4.4 angstrom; 29.1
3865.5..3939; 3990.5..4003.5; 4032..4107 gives -3.1 angstrom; 29.3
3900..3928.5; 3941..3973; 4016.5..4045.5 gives 6.8 angstrom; 30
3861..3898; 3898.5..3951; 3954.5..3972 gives -5.0 angstrom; 21.1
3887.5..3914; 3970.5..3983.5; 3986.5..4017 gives 3.8 angstrom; 33.8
